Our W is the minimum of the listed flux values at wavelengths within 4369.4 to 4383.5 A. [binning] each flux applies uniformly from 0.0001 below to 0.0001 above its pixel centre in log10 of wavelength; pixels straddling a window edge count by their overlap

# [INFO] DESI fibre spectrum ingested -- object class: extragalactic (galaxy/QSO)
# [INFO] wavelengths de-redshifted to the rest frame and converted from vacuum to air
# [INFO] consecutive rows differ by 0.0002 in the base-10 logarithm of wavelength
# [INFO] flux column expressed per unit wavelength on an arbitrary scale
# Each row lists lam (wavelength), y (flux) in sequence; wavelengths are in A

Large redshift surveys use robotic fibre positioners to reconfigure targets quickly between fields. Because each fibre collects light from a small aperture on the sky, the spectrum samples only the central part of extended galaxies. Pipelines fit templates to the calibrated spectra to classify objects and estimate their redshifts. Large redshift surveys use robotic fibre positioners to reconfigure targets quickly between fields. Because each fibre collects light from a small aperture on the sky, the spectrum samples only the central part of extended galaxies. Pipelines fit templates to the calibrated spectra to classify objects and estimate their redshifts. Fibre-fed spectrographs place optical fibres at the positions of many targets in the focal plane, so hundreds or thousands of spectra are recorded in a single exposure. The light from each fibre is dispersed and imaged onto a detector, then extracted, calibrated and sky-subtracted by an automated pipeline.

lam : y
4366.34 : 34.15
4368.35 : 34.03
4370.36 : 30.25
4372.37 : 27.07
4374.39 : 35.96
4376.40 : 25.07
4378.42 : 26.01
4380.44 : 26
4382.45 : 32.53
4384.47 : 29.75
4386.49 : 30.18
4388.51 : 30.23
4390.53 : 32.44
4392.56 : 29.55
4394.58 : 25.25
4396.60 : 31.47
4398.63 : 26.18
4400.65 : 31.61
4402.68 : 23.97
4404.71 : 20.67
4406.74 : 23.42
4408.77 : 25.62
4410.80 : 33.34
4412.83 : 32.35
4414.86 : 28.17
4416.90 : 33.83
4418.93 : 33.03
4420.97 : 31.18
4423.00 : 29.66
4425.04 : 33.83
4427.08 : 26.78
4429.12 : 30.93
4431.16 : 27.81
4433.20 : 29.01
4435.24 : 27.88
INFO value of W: 25.07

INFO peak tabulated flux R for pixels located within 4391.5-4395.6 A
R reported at 29.55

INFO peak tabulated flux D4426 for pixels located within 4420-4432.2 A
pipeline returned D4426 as 33.83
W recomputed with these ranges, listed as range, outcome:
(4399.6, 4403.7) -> 23.97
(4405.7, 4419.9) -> 23.42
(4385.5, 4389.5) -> 30.18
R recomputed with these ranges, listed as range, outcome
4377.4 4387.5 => 32.53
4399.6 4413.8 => 33.34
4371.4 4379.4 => 35.96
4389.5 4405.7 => 32.44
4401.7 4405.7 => 23.97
